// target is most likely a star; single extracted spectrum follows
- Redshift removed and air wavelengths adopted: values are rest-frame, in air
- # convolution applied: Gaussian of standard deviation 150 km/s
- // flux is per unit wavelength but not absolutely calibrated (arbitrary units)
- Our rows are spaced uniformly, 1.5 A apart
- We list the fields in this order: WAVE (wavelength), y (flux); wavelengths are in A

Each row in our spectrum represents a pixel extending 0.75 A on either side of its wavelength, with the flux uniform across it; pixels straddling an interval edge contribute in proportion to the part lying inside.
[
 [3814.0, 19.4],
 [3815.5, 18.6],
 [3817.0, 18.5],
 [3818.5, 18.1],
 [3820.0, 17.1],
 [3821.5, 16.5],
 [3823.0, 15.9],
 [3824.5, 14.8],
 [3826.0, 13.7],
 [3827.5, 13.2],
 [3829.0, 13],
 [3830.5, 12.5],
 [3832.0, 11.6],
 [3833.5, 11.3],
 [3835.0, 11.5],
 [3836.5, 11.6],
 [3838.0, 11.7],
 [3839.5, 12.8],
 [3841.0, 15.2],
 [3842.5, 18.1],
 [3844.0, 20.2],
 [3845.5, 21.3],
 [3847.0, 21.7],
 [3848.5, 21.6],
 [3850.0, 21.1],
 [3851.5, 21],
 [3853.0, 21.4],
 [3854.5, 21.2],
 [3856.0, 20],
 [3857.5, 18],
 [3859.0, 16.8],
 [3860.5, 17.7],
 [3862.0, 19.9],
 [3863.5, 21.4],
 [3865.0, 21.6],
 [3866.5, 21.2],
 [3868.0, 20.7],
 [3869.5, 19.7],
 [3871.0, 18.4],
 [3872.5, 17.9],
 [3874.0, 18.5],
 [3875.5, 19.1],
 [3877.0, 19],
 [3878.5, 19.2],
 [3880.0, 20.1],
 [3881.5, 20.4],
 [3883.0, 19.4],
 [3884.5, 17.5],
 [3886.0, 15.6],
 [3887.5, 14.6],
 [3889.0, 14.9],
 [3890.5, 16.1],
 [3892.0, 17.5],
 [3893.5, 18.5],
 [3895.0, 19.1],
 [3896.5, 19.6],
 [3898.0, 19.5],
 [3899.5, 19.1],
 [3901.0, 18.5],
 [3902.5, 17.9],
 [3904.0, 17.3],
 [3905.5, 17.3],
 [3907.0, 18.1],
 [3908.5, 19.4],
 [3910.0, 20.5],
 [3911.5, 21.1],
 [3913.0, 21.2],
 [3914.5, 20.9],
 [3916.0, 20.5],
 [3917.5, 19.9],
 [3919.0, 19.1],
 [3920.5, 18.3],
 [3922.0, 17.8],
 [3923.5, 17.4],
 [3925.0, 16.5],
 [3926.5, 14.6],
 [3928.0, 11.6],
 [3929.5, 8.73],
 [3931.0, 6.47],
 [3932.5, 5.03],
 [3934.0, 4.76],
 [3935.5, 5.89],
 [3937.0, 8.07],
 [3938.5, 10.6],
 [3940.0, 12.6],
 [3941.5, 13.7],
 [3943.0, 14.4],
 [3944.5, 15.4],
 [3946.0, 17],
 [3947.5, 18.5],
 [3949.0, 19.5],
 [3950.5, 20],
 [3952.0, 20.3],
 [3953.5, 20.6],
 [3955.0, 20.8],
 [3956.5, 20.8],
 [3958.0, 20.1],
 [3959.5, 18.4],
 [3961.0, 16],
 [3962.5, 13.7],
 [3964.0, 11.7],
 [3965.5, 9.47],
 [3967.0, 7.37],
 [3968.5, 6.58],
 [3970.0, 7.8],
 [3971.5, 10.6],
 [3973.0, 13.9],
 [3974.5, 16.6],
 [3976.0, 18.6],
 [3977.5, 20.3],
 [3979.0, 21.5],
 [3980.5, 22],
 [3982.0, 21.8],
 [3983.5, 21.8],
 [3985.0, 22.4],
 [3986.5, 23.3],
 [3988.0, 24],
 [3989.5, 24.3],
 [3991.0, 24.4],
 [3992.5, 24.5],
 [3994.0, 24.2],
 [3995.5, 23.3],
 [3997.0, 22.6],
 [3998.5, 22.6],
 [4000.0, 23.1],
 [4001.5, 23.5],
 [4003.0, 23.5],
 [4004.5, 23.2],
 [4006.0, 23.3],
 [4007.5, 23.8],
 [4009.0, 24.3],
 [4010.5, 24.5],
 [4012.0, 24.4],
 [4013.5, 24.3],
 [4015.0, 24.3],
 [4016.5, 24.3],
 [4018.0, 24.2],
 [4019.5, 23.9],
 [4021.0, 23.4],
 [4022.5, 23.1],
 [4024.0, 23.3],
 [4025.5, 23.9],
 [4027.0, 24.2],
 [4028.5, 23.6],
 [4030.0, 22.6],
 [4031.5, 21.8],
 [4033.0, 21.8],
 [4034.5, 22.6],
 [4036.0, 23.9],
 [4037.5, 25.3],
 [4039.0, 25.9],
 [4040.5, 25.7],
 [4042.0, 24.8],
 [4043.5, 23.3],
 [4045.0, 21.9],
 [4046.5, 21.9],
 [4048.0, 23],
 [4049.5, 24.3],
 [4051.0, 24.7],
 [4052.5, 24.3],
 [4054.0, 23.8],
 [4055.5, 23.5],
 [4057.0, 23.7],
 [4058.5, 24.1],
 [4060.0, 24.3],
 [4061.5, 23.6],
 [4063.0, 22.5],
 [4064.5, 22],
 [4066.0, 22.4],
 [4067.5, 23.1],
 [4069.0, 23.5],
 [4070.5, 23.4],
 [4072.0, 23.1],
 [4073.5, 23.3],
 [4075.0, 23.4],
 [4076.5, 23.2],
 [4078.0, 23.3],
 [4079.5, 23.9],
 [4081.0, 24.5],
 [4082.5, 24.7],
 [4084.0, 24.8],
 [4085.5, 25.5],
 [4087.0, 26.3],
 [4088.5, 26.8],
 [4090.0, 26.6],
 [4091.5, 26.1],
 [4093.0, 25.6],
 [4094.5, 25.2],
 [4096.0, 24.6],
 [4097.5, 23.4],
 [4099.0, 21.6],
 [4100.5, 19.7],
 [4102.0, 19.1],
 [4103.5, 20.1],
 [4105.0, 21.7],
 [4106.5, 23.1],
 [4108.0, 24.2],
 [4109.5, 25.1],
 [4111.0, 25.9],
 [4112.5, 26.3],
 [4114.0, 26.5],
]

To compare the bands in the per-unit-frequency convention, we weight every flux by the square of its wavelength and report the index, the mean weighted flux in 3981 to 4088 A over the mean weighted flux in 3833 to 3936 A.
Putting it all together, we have 1.46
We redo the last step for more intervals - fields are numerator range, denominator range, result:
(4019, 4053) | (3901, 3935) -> 1.56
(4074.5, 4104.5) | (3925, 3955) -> 1.93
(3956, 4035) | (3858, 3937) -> 1.27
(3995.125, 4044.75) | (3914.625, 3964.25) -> 1.62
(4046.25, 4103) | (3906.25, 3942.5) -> 1.75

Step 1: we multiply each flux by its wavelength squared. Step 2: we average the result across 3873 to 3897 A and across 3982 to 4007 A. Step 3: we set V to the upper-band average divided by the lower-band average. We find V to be 1.4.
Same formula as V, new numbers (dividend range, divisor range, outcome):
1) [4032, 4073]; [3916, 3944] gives 1.96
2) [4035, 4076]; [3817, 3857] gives 1.60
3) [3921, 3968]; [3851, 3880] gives 0.75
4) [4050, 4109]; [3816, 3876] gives 1.53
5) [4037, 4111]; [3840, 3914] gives 1.38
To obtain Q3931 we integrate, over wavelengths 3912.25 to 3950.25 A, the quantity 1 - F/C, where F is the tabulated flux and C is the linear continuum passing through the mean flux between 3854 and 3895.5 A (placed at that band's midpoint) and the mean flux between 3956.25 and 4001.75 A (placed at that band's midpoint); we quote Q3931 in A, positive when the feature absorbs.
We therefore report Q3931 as 8.7 A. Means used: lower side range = 18.7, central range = 14.4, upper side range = 18.7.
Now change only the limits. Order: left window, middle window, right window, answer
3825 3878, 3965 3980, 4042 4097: 5.5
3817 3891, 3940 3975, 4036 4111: 8.8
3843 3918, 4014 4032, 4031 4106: -0.8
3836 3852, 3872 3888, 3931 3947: -3.4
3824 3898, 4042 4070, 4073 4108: -0.6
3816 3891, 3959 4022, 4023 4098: 4.5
